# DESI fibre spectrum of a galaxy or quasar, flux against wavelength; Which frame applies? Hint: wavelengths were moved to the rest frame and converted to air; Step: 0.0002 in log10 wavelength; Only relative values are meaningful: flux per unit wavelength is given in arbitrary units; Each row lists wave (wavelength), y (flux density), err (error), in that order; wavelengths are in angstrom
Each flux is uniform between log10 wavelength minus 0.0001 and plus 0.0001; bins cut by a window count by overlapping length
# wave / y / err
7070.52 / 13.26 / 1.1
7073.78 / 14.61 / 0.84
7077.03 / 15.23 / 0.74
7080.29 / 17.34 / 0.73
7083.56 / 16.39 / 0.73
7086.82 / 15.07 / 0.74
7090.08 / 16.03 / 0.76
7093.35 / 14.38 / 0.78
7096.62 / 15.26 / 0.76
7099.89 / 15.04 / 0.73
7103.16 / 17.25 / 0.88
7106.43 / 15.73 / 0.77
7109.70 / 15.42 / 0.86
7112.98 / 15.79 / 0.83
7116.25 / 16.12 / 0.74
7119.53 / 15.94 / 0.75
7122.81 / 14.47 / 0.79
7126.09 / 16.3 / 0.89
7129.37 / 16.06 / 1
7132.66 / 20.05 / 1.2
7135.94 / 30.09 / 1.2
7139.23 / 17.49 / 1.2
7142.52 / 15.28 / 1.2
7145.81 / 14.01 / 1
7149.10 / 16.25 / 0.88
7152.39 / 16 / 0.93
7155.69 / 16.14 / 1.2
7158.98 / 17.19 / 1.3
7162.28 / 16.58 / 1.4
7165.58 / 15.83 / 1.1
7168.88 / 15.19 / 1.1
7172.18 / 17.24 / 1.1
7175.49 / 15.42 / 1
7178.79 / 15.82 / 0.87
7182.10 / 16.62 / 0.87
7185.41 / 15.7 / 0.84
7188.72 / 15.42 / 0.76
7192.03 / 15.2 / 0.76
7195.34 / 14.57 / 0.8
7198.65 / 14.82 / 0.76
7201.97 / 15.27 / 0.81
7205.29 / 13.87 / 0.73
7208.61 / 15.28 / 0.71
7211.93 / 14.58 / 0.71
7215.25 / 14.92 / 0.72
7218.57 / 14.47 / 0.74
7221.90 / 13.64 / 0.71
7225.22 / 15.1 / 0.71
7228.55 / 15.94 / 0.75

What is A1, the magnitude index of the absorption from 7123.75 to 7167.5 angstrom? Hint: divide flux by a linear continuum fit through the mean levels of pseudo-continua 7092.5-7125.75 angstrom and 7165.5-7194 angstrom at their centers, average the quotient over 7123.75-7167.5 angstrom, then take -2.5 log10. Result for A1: -0.11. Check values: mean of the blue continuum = 15.6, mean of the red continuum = 15.8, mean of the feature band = 17.4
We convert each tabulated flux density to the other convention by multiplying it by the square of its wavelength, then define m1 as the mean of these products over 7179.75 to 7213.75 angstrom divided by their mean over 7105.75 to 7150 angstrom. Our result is 0.90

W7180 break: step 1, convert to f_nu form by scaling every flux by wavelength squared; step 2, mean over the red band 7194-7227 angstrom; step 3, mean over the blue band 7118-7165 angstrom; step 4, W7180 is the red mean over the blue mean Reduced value 0.87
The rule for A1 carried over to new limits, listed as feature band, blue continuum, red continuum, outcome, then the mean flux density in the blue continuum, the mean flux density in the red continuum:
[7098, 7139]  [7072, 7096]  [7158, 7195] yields -0.108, 15.5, 15.9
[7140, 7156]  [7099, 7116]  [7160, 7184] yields 0.031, 15.9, 16.1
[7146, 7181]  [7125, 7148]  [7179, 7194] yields 0.058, 18.5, 15.7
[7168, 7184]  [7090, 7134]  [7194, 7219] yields -0.067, 16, 14.7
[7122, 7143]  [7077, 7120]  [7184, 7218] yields -0.213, 15.8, 14.9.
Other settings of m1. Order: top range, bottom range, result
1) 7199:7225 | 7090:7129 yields 0.96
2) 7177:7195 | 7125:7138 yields 0.77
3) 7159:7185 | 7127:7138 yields 0.76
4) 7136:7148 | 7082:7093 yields 1.14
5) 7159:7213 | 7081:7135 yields 0.98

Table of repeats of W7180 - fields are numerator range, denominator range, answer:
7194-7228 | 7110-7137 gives 0.85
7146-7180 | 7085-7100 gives 1.08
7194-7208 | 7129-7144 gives 0.74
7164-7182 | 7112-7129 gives 1.03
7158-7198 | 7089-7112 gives 1.04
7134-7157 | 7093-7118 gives 1.16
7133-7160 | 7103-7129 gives 1.14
